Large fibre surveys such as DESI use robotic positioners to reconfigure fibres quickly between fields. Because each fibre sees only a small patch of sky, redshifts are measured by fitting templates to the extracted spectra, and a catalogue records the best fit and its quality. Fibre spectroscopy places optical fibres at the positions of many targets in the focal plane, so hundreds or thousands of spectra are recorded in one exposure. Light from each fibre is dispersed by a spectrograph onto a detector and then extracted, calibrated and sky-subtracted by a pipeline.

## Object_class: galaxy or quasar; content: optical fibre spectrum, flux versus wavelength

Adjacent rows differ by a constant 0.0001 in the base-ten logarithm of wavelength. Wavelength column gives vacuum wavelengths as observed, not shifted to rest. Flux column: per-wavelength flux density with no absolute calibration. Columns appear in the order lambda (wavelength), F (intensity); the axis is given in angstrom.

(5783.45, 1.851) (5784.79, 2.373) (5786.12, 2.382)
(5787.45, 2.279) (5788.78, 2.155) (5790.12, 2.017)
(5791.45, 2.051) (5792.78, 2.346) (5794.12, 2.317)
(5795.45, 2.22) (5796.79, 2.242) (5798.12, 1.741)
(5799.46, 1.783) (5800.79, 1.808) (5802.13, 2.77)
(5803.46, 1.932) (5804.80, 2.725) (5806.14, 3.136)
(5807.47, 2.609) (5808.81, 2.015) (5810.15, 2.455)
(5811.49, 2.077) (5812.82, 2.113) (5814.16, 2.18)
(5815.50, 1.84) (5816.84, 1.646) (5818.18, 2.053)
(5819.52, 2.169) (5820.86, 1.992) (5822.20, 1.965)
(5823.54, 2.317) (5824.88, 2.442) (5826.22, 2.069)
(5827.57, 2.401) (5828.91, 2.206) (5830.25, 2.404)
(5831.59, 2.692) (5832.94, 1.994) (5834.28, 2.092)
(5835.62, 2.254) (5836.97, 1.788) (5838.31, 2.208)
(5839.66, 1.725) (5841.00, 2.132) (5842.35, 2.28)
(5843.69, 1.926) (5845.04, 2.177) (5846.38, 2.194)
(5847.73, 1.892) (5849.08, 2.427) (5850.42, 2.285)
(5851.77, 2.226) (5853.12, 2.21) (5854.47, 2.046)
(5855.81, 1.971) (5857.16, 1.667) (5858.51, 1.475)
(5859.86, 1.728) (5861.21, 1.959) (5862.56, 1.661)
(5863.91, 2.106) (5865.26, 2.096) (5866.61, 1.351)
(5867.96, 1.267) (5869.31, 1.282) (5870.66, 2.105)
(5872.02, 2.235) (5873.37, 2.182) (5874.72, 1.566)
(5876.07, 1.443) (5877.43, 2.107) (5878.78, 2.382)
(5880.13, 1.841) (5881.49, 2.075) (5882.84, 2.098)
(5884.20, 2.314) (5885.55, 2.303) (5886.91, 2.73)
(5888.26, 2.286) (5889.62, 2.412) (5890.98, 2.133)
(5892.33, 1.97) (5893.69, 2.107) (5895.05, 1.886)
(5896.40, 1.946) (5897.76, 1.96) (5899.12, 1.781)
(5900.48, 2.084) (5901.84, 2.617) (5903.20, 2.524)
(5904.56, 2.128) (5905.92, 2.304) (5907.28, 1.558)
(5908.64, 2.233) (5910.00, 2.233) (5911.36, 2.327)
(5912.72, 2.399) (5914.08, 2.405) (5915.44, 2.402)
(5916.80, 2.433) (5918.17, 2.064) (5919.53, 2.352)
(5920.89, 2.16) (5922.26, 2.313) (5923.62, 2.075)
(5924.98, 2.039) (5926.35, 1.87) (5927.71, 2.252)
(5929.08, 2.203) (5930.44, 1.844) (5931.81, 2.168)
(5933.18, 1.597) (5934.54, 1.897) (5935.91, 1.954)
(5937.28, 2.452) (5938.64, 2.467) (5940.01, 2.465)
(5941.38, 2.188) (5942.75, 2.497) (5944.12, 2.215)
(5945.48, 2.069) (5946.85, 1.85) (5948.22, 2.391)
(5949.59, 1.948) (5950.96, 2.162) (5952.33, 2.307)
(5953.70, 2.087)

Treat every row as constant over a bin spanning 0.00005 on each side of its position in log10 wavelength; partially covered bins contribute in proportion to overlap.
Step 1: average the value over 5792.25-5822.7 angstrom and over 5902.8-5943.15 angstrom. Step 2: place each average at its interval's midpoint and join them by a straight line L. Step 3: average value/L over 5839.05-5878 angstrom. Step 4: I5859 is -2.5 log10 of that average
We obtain 0.14 mag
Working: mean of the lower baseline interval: 2.18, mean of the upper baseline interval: 2.19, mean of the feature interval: 1.92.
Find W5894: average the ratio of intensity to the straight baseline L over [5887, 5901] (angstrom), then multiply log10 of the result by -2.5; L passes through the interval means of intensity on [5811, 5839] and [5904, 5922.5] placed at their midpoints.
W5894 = 0.065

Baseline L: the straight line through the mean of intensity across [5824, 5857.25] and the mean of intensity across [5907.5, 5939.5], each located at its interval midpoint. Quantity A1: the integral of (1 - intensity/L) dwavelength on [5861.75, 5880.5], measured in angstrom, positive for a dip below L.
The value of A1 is 2.88 angstrom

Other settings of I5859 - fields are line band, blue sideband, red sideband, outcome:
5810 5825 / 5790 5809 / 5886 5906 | 0.08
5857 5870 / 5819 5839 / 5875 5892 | 0.29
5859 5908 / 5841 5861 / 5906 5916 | 0.07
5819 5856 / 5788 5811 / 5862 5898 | -0.02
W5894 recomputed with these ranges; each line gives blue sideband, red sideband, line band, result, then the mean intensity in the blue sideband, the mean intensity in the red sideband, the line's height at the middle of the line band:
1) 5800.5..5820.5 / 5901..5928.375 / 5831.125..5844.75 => 0.07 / 2.24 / 2.23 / 2.24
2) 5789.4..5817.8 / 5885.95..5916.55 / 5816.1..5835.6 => 0.01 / 2.19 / 2.21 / 2.19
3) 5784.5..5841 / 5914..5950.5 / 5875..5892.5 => 0.01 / 2.19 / 2.17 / 2.17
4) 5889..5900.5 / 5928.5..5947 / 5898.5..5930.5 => -0.06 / 2.03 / 2.14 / 2.08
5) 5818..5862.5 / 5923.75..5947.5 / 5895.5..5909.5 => 0.00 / 2.1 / 2.12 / 2.11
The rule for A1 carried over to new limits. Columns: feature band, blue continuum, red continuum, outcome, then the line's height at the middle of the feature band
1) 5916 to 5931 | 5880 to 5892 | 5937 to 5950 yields 0.7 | 2.25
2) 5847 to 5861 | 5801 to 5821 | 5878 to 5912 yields 1.4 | 2.21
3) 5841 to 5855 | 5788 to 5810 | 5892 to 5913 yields 0.2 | 2.19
